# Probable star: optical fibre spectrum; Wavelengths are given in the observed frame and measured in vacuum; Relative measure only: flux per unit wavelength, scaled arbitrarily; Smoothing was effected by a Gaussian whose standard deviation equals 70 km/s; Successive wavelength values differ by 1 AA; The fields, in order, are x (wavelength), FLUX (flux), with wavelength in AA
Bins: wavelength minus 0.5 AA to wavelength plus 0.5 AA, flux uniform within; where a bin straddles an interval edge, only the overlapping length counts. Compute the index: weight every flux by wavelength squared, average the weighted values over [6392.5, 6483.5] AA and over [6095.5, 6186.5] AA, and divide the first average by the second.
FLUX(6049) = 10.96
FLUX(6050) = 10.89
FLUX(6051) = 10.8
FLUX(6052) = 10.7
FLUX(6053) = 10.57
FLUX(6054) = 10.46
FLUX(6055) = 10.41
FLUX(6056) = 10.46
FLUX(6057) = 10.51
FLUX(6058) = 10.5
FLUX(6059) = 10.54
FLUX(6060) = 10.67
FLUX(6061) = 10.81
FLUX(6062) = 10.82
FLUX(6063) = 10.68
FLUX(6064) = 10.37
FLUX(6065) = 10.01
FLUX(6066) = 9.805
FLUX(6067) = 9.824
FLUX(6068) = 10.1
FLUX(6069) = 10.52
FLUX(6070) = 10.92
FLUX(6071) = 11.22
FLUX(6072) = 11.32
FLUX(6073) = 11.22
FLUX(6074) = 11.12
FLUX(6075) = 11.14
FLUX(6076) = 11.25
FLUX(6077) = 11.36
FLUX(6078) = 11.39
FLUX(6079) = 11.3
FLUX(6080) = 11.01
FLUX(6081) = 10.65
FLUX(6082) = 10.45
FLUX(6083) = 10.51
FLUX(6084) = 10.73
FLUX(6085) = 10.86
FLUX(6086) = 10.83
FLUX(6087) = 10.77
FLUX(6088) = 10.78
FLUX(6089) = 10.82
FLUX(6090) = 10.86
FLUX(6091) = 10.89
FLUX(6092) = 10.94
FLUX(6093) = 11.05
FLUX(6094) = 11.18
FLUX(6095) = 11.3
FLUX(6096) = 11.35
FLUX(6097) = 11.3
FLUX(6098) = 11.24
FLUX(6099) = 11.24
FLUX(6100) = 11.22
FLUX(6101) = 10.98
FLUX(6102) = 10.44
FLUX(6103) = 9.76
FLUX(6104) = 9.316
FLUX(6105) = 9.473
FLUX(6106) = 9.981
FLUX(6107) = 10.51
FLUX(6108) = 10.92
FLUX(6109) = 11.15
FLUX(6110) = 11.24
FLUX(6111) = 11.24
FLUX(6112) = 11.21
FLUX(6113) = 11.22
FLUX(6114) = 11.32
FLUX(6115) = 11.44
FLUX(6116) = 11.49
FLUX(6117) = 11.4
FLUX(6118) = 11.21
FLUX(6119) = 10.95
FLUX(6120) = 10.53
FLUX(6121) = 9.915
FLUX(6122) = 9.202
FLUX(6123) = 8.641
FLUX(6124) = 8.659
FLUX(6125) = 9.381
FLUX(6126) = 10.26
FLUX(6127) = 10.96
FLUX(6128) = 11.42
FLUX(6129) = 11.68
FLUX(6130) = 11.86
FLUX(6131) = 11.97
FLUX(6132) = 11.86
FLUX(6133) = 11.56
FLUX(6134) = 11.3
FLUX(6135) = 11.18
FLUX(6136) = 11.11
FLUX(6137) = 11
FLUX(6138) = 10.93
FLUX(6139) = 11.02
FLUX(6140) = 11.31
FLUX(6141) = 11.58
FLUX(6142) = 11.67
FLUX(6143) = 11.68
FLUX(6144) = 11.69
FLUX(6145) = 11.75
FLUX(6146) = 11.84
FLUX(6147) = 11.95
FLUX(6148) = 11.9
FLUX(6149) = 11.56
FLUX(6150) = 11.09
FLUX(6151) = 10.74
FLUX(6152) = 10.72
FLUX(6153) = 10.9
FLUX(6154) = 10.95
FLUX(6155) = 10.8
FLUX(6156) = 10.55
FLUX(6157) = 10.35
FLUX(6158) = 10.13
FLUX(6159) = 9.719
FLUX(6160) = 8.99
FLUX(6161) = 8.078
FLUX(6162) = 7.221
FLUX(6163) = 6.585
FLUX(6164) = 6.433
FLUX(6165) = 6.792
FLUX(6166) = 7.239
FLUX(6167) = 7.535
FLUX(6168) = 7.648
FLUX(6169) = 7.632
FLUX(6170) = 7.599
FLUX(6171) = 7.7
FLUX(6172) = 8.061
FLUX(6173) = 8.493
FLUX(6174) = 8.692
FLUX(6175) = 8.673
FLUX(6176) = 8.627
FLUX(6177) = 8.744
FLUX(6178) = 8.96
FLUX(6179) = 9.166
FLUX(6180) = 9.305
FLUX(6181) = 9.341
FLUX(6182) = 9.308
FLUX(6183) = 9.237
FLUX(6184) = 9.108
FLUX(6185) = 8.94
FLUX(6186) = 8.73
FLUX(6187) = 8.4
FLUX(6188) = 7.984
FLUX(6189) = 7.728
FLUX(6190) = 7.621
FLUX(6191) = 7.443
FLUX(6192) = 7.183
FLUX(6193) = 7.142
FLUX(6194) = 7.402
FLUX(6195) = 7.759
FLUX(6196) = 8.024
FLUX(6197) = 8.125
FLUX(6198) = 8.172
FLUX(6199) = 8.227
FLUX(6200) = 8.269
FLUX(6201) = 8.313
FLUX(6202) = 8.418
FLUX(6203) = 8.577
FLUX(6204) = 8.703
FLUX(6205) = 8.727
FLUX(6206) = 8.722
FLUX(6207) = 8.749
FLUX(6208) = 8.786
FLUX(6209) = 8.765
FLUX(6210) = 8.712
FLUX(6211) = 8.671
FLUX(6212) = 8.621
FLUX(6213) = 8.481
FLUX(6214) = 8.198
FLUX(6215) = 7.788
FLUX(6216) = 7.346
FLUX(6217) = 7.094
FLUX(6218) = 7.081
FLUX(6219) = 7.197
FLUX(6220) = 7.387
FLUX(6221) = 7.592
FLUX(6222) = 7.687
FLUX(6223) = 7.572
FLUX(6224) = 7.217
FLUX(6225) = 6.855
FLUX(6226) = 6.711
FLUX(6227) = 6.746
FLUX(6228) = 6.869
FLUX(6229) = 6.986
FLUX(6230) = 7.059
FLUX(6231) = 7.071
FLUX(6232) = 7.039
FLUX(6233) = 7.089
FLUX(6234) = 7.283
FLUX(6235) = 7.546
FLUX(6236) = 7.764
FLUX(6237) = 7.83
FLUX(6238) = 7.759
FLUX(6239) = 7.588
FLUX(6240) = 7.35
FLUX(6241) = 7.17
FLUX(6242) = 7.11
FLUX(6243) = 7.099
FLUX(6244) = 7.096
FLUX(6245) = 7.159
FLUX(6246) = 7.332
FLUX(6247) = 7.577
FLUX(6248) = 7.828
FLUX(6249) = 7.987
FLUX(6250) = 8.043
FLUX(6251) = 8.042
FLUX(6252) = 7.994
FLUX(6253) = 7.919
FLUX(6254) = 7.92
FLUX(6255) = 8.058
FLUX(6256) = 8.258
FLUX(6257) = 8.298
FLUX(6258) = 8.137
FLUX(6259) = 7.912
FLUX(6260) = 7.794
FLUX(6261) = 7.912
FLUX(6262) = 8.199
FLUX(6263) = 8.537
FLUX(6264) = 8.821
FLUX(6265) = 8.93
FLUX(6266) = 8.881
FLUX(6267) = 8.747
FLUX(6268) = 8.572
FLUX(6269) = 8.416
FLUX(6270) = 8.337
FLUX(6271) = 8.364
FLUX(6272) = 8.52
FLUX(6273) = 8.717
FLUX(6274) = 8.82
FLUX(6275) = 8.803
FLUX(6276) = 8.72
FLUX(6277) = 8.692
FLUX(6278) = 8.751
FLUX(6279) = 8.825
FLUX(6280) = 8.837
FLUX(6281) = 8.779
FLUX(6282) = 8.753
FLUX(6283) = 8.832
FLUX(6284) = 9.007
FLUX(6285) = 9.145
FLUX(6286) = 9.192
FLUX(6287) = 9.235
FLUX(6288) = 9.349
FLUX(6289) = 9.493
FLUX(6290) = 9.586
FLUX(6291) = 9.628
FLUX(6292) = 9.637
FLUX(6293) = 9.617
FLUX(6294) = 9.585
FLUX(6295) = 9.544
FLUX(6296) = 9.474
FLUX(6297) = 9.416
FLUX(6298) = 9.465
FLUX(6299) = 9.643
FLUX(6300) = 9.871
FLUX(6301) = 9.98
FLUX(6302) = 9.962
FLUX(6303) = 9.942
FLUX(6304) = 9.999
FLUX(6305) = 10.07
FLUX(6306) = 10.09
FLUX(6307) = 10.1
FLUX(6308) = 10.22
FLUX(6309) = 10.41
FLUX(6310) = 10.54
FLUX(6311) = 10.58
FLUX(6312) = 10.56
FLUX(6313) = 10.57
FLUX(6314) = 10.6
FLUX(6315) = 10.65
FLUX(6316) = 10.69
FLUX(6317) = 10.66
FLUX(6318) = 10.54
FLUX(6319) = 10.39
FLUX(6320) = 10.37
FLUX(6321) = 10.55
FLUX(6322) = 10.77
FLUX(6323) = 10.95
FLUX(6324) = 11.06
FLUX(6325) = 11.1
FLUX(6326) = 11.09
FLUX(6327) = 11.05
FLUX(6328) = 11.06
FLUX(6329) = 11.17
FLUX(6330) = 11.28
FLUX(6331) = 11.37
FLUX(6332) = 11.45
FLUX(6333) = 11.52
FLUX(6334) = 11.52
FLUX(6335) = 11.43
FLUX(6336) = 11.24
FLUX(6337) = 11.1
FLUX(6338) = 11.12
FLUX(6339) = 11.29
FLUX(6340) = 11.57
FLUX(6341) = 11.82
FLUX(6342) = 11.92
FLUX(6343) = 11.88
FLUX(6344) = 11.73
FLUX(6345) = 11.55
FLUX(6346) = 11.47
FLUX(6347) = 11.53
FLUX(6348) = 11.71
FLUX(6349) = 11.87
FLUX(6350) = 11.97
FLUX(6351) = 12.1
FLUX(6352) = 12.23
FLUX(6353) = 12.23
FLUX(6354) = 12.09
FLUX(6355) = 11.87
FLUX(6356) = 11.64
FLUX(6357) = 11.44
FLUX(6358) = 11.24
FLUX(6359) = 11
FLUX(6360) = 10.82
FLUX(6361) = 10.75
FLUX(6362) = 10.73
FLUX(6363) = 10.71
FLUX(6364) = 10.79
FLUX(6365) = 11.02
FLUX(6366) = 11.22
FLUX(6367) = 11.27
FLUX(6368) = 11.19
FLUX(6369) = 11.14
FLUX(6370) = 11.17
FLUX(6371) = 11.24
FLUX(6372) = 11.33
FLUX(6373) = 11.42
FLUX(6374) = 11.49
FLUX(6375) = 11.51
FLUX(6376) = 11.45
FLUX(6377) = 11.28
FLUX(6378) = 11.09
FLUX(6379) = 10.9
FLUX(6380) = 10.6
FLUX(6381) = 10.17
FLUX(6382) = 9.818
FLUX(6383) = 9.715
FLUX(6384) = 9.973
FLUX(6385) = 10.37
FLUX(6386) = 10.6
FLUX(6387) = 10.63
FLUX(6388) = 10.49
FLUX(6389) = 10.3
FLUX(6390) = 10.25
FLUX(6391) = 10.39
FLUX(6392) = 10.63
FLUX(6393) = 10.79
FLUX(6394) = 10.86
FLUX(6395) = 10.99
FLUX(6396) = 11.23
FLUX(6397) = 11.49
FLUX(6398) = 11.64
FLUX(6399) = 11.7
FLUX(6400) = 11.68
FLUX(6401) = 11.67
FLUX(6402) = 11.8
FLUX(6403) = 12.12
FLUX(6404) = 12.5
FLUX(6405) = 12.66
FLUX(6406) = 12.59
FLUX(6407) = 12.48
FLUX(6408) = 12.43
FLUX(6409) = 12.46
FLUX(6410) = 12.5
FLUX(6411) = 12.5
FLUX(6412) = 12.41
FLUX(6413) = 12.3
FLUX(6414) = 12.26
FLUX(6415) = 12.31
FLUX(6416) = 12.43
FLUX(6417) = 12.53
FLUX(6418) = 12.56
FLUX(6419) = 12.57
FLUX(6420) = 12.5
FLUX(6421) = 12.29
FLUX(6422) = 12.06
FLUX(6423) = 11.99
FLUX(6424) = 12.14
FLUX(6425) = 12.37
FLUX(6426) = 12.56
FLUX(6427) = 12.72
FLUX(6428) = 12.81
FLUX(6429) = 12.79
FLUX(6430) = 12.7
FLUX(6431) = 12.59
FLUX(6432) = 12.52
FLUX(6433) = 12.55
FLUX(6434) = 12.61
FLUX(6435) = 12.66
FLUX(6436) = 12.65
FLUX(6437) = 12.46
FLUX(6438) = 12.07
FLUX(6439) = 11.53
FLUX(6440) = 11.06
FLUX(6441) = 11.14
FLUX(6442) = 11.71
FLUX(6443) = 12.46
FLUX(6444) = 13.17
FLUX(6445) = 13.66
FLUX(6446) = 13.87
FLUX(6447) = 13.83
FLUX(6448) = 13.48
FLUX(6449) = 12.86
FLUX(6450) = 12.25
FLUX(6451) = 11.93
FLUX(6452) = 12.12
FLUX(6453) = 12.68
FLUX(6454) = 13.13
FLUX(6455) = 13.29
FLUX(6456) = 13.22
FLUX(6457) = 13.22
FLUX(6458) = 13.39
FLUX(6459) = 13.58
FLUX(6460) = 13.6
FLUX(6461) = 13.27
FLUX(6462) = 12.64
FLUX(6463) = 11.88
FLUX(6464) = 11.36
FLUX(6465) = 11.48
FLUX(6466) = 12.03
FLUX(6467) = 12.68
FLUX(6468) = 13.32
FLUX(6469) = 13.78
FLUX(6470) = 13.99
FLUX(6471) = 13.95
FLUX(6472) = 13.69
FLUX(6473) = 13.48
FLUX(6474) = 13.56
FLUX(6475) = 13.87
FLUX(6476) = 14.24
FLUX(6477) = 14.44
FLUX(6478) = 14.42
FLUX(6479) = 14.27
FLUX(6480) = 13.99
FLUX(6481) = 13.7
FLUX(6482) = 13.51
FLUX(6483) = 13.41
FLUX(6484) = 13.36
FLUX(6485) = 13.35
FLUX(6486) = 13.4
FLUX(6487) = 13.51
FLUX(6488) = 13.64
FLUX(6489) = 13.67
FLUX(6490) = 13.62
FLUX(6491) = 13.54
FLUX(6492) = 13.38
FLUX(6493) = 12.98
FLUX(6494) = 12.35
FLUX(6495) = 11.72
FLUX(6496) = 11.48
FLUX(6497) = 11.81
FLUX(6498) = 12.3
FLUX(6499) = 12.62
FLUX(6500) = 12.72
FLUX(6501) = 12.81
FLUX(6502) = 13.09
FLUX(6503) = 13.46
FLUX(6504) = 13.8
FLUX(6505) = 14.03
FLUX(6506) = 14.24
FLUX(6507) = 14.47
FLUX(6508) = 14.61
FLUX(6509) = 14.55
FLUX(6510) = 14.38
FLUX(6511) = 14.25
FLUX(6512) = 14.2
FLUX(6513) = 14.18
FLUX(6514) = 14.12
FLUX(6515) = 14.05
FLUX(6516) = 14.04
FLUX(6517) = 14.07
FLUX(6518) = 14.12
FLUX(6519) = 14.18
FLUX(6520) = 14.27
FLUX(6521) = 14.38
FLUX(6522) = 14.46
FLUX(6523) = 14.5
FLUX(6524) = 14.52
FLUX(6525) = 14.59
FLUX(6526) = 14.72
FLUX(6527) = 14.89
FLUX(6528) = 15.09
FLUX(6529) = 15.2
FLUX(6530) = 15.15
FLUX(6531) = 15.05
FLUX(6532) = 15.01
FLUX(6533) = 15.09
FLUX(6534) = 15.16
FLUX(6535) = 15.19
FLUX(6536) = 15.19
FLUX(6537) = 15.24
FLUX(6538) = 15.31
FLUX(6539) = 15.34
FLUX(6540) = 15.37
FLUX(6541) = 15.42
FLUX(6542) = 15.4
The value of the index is 1.4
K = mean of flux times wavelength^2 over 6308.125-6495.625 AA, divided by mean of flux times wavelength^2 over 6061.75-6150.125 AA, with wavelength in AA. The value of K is 1.21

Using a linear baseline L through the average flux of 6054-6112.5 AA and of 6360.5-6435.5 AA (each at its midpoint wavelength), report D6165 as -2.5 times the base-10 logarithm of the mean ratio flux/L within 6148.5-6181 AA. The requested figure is 0.22 mag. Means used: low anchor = 10.8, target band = 8.93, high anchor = 11.6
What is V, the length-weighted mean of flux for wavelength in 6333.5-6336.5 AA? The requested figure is 11.4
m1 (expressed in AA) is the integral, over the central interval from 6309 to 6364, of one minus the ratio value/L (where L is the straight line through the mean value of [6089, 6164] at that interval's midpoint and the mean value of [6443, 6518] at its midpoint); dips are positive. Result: 4.80 AA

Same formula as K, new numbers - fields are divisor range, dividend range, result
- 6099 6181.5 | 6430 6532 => 1.47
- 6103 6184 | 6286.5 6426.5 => 1.18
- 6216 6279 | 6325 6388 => 1.49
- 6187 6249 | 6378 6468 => 1.67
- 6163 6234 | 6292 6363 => 1.43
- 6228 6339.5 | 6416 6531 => 1.53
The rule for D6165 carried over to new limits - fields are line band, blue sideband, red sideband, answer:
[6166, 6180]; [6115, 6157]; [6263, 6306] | 0.27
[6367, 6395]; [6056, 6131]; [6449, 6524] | 0.18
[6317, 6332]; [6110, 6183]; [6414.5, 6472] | 0.07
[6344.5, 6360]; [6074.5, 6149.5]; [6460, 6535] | 0.09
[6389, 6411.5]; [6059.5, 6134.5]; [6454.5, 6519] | 0.10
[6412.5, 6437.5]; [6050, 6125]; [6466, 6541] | 0.07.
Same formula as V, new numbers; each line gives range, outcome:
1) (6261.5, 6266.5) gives 8.67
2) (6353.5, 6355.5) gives 12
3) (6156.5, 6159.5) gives 10.1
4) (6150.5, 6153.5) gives 10.8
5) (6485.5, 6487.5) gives 13.5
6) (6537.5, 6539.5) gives 15.3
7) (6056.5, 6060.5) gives 10.6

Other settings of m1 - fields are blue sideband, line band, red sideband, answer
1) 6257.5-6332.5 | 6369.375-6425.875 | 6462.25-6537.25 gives 0.9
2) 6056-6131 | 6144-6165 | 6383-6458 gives 1.8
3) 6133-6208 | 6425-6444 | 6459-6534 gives 0.8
